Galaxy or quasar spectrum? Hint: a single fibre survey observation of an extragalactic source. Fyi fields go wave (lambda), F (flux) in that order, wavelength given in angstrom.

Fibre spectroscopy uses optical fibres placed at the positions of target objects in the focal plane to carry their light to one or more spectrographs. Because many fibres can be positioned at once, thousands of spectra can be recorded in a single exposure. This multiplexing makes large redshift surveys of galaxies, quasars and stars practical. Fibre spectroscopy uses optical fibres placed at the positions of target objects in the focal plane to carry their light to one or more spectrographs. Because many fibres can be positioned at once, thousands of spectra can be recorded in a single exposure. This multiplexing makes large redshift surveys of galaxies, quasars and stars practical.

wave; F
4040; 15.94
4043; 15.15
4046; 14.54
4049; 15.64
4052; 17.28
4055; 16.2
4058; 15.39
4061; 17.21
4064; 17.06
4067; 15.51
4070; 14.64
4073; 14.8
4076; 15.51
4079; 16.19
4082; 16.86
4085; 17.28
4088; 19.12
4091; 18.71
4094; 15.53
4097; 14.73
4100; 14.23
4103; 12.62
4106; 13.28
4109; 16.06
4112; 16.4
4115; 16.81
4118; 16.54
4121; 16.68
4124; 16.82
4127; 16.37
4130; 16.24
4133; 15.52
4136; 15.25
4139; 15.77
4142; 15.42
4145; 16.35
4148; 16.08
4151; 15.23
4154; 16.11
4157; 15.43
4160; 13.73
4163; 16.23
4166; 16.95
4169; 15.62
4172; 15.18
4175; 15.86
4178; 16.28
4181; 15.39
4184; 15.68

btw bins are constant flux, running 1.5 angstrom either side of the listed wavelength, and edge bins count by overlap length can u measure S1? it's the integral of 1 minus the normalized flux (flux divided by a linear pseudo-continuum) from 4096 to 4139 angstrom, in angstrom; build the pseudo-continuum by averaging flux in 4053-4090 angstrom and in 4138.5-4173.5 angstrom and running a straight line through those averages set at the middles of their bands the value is 1.1 angstrom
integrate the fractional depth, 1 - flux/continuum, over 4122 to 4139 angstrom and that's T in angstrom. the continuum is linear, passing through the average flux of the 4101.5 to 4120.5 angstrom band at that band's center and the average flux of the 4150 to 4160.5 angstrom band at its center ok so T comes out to -0.8 angstrom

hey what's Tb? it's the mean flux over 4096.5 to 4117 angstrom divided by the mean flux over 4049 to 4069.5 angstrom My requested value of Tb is 0.92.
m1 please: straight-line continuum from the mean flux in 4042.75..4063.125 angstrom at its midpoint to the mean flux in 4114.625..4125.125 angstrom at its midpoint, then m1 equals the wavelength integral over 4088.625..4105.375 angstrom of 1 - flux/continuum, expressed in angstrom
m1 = 1.20 angstrom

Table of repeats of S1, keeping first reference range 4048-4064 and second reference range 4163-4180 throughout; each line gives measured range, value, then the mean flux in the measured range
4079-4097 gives -0.9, 17.2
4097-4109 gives 1.7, 13.9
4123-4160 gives 0.7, 15.8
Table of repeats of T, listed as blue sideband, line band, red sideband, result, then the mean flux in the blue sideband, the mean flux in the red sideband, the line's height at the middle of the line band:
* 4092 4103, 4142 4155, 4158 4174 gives -0.46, 14.7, 15.5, 15.3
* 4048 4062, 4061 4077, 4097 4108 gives -0.10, 16.3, 13.7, 15.6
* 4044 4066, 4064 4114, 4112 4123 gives 1.97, 16.1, 16.6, 16.4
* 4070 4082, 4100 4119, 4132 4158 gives 0.56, 15.6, 15.7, 15.6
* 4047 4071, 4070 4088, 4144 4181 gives -0.24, 16.1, 15.7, 16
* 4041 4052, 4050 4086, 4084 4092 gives 1.72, 15.4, 18.4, 17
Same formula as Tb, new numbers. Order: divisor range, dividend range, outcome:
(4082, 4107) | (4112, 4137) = 1.03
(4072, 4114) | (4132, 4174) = 0.99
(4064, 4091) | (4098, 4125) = 0.94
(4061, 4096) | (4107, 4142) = 0.98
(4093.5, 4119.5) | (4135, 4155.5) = 1.04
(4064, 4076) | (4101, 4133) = 1.03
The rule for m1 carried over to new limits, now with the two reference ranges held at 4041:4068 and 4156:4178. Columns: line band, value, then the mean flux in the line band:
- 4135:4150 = -0.1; 15.8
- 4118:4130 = -0.6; 16.6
